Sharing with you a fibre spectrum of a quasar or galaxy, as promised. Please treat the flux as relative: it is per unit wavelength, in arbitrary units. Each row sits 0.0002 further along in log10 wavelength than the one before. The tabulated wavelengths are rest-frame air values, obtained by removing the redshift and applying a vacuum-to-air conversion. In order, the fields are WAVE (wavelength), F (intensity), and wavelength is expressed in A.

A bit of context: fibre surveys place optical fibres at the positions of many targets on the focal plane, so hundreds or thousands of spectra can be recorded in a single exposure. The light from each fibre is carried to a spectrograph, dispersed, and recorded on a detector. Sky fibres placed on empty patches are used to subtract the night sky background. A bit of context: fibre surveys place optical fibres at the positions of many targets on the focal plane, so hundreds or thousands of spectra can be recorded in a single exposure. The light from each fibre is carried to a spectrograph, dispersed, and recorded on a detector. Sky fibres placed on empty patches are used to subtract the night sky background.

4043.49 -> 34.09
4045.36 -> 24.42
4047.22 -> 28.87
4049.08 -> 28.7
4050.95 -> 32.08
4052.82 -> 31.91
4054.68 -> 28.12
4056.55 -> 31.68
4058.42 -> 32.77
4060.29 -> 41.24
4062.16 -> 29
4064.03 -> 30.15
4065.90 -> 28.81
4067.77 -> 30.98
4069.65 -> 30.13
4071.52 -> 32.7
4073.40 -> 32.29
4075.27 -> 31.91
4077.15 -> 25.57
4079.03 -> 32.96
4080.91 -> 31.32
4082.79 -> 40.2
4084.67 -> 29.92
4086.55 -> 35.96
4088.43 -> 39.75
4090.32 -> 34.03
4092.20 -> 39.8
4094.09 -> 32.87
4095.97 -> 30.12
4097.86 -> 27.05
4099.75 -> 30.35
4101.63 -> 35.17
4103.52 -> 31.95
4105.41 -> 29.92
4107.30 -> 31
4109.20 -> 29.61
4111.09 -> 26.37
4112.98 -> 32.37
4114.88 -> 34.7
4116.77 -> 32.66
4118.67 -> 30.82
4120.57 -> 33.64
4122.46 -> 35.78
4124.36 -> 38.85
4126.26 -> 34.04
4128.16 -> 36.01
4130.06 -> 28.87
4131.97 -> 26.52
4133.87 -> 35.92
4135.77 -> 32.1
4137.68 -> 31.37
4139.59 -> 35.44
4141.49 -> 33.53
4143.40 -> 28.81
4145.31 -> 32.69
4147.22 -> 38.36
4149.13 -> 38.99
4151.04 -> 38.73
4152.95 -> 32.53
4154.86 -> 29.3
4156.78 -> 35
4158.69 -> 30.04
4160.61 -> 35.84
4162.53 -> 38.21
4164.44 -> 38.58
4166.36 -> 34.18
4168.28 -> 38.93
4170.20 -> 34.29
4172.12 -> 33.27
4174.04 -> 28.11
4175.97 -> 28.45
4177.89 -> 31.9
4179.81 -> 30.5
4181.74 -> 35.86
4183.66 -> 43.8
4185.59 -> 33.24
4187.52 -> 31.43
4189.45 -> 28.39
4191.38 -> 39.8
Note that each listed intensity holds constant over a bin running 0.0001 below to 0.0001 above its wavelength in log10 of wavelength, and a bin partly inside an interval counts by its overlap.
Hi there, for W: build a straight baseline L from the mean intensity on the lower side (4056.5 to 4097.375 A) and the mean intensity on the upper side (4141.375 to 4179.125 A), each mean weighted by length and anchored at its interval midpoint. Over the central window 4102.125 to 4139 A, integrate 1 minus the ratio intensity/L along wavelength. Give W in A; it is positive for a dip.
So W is 1.3 A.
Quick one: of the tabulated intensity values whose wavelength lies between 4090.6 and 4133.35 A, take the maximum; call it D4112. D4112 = 39.8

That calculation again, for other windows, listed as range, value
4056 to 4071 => 41.24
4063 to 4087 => 40.2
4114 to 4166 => 38.99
